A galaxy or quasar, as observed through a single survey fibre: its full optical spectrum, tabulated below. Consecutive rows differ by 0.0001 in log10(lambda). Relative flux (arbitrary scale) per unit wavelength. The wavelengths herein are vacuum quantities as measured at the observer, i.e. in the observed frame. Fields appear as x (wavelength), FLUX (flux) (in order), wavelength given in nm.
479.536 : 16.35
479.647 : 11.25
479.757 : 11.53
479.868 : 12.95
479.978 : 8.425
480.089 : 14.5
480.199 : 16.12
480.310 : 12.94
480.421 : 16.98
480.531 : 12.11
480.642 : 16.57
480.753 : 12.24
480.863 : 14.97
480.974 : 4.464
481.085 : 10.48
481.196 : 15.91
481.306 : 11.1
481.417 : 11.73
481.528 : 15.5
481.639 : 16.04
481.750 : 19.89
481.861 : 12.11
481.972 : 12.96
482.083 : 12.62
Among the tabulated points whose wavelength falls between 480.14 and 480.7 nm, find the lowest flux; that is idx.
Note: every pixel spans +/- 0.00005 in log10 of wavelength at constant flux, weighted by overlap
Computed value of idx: 12.11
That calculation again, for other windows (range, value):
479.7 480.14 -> 8.425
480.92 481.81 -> 4.464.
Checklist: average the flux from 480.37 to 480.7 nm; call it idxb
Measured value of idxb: 15.2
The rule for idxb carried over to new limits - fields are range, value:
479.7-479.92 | 12.2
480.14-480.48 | 15.3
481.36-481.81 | 15.7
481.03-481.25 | 13.2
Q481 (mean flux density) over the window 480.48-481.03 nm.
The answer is 12.1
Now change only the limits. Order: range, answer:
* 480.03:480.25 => 15.2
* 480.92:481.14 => 7.48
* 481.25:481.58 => 12.8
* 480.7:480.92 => 13.6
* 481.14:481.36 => 13.6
